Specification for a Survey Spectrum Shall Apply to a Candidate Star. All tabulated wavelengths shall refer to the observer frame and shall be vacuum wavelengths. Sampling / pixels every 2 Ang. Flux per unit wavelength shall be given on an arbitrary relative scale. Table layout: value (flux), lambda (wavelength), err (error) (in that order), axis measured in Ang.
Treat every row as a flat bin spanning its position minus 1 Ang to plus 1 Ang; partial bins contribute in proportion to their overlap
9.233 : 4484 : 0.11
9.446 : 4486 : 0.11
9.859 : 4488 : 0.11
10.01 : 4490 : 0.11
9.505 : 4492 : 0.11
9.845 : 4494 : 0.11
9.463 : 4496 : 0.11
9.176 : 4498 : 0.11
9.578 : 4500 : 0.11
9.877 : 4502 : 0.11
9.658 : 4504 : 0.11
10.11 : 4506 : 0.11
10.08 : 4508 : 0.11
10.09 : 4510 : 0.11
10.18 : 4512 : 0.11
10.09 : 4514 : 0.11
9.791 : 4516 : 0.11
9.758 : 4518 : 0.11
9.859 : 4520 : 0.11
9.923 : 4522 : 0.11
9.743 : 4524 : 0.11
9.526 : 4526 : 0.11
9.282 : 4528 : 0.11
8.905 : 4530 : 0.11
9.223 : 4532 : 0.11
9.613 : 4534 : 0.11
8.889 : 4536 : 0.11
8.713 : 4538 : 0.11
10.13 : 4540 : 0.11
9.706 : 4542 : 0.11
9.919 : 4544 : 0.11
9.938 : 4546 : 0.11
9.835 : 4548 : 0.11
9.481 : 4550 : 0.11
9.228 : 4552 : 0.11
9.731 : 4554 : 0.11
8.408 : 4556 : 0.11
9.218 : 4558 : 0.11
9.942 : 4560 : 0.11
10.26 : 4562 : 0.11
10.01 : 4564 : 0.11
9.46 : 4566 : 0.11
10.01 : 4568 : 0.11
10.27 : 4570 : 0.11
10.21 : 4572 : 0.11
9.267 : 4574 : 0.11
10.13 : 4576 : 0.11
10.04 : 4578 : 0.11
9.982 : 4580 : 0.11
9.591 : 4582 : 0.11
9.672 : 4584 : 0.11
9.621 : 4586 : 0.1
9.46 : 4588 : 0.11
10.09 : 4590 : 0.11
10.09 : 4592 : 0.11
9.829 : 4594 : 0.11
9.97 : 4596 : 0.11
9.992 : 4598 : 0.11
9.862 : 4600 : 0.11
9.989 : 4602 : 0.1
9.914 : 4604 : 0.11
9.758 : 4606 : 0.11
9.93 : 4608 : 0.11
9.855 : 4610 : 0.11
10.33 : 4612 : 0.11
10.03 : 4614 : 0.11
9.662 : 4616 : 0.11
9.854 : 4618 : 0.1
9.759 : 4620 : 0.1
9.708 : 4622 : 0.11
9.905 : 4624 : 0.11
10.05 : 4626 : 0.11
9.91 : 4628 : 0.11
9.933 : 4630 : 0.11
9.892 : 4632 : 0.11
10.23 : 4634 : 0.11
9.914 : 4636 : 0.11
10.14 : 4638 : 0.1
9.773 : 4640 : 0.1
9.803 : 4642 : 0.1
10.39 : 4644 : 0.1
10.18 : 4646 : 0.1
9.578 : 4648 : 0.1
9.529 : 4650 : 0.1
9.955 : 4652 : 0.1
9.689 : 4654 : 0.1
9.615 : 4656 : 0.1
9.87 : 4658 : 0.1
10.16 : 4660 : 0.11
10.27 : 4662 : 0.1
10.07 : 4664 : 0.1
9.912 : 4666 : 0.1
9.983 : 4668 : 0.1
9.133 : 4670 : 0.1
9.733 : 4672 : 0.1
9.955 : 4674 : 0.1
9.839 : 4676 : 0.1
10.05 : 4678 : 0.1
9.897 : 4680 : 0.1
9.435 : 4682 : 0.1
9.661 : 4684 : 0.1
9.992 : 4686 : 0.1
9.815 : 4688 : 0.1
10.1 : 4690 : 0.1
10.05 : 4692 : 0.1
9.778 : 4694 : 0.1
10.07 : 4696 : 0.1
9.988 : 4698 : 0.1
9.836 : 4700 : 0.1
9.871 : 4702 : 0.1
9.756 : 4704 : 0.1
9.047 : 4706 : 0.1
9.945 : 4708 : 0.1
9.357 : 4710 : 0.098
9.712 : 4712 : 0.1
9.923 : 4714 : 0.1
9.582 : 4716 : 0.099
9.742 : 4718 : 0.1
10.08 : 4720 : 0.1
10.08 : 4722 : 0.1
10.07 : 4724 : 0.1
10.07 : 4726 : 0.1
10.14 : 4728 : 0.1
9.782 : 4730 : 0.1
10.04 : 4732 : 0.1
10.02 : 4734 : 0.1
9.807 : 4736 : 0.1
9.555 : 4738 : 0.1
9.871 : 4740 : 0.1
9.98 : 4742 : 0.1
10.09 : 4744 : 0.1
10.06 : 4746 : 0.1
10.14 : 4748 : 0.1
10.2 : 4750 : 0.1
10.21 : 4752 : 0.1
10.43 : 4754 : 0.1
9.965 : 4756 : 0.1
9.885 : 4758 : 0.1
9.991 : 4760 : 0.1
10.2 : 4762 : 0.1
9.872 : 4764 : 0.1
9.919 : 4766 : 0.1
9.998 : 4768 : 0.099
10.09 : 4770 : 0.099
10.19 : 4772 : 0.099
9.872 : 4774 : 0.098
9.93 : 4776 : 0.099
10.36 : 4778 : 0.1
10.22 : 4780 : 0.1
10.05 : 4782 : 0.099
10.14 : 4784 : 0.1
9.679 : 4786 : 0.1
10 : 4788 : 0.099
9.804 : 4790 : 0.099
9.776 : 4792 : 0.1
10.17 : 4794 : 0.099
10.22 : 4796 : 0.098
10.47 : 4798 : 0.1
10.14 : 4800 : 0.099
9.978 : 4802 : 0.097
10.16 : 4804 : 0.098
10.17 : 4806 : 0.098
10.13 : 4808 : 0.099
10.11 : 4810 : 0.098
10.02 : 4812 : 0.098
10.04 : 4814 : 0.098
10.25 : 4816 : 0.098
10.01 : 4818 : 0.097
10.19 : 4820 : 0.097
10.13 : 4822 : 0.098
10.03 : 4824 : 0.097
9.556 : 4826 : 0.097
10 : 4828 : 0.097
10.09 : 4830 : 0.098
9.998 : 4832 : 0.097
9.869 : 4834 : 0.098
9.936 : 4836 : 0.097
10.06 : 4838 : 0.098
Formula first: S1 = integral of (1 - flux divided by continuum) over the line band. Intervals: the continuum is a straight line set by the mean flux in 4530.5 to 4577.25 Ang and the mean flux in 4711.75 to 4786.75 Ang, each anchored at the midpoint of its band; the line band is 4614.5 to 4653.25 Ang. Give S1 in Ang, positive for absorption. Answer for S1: -0.5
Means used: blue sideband 9.63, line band 9.9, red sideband 10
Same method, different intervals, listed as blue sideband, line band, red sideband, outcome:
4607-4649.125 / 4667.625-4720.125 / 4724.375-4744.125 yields 0.8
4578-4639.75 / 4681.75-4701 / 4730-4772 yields 0.1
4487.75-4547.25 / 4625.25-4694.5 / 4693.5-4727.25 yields -0.8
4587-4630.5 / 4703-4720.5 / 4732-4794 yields 0.5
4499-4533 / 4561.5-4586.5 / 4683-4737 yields -0.3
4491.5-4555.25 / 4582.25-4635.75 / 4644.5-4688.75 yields -0.7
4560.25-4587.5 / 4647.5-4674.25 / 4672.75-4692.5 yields 0.2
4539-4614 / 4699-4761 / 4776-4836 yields 0.4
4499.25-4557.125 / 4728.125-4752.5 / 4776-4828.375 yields 0.0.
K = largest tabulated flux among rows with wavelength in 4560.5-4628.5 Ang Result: 10.33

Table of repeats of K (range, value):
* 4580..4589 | 9.982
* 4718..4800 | 10.47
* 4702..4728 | 10.14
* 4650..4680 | 10.27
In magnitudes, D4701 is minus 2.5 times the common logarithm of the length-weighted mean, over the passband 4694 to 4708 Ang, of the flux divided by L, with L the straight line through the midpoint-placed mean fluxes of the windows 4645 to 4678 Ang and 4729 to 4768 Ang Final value 0.02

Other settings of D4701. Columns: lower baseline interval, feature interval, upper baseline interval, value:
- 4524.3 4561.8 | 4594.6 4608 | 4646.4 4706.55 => -0.033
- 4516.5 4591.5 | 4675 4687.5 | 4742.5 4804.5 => 0.009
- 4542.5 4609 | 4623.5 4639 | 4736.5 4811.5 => -0.015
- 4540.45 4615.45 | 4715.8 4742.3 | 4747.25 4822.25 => 0.009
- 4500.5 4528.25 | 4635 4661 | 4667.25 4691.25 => -0.009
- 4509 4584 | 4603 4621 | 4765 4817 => -0.012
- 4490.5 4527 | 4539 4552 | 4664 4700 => 0.002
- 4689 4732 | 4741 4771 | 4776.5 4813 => -0.009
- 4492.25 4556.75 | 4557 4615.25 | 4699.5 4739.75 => -0.023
